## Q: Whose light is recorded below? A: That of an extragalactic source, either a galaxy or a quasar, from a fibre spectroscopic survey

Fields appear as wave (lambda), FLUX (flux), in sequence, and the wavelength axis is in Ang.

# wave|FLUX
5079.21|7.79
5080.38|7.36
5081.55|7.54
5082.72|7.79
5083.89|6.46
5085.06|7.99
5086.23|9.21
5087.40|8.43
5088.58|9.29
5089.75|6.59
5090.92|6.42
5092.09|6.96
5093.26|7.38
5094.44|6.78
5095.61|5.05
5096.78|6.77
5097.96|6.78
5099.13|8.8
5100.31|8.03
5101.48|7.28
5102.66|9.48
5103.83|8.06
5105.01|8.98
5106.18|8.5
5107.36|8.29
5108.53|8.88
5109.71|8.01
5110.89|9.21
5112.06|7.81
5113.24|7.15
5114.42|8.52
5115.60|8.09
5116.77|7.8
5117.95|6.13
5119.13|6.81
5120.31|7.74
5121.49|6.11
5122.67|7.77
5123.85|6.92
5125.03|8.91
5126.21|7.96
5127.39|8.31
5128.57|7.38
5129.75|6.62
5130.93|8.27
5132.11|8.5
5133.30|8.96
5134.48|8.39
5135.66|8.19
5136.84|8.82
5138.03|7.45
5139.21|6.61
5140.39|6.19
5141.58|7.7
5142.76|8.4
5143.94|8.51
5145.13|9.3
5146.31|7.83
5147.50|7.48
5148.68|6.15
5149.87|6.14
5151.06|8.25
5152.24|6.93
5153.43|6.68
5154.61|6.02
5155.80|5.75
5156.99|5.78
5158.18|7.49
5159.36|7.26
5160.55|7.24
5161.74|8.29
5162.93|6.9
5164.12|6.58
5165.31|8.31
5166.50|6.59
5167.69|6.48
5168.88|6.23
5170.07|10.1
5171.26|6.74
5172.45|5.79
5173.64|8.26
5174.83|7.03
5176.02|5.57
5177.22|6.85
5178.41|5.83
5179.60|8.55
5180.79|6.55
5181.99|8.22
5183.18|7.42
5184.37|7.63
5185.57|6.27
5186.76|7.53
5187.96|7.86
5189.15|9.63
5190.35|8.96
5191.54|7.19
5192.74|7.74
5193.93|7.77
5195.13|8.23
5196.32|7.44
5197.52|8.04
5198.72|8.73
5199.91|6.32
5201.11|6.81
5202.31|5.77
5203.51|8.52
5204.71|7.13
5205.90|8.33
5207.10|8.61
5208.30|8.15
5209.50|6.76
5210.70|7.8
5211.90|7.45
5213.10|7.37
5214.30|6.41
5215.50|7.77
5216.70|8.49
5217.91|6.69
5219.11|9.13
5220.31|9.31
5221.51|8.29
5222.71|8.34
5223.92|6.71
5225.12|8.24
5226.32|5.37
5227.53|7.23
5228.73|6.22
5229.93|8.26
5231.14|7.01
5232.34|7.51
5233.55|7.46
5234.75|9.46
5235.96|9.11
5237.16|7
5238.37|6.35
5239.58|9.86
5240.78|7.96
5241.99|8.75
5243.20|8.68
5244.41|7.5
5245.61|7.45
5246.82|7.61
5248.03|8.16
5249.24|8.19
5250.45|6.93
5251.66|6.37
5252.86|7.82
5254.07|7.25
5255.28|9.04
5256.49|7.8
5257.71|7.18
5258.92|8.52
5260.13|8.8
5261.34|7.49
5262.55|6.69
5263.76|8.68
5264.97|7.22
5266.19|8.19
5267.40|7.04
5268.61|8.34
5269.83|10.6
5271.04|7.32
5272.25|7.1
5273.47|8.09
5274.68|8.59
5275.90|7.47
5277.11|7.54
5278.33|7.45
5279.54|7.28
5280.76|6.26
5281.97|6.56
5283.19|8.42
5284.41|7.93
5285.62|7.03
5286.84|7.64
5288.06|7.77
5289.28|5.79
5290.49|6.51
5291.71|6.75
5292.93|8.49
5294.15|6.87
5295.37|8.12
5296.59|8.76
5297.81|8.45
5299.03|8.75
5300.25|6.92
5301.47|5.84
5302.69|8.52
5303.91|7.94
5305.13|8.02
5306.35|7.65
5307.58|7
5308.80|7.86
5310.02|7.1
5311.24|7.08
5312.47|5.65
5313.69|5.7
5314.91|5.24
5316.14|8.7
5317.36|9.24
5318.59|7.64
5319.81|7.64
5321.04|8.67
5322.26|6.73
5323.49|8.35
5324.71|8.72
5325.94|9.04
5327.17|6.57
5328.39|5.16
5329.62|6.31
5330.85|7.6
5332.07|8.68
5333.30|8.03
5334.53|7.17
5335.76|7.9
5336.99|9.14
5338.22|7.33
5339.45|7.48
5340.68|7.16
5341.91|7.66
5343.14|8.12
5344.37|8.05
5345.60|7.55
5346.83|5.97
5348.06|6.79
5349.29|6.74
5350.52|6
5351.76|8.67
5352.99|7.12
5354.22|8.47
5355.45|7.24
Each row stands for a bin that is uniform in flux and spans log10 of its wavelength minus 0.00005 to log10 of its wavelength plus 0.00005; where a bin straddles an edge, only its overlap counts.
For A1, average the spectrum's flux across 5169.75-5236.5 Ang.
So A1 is 7.6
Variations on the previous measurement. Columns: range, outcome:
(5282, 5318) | 7.42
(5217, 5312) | 7.7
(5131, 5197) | 7.44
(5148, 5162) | 6.8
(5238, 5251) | 7.98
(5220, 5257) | 7.77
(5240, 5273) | 7.89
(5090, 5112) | 7.75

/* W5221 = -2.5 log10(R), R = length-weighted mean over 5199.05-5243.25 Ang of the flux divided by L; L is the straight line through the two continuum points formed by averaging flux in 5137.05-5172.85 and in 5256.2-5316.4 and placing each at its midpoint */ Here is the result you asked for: -0.05 mag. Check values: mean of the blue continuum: 7.2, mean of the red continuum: 7.52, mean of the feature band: 7.69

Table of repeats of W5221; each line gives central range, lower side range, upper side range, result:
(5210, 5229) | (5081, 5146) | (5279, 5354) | 0.01 mag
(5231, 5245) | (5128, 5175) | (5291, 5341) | -0.08 mag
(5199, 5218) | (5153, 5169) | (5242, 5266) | -0.02 mag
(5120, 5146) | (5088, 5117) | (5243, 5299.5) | -0.01 mag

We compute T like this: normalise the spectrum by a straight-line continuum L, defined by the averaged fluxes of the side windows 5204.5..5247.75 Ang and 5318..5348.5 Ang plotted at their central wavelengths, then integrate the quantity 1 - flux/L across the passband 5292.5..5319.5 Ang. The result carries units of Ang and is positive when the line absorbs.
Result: 0.4 Ang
